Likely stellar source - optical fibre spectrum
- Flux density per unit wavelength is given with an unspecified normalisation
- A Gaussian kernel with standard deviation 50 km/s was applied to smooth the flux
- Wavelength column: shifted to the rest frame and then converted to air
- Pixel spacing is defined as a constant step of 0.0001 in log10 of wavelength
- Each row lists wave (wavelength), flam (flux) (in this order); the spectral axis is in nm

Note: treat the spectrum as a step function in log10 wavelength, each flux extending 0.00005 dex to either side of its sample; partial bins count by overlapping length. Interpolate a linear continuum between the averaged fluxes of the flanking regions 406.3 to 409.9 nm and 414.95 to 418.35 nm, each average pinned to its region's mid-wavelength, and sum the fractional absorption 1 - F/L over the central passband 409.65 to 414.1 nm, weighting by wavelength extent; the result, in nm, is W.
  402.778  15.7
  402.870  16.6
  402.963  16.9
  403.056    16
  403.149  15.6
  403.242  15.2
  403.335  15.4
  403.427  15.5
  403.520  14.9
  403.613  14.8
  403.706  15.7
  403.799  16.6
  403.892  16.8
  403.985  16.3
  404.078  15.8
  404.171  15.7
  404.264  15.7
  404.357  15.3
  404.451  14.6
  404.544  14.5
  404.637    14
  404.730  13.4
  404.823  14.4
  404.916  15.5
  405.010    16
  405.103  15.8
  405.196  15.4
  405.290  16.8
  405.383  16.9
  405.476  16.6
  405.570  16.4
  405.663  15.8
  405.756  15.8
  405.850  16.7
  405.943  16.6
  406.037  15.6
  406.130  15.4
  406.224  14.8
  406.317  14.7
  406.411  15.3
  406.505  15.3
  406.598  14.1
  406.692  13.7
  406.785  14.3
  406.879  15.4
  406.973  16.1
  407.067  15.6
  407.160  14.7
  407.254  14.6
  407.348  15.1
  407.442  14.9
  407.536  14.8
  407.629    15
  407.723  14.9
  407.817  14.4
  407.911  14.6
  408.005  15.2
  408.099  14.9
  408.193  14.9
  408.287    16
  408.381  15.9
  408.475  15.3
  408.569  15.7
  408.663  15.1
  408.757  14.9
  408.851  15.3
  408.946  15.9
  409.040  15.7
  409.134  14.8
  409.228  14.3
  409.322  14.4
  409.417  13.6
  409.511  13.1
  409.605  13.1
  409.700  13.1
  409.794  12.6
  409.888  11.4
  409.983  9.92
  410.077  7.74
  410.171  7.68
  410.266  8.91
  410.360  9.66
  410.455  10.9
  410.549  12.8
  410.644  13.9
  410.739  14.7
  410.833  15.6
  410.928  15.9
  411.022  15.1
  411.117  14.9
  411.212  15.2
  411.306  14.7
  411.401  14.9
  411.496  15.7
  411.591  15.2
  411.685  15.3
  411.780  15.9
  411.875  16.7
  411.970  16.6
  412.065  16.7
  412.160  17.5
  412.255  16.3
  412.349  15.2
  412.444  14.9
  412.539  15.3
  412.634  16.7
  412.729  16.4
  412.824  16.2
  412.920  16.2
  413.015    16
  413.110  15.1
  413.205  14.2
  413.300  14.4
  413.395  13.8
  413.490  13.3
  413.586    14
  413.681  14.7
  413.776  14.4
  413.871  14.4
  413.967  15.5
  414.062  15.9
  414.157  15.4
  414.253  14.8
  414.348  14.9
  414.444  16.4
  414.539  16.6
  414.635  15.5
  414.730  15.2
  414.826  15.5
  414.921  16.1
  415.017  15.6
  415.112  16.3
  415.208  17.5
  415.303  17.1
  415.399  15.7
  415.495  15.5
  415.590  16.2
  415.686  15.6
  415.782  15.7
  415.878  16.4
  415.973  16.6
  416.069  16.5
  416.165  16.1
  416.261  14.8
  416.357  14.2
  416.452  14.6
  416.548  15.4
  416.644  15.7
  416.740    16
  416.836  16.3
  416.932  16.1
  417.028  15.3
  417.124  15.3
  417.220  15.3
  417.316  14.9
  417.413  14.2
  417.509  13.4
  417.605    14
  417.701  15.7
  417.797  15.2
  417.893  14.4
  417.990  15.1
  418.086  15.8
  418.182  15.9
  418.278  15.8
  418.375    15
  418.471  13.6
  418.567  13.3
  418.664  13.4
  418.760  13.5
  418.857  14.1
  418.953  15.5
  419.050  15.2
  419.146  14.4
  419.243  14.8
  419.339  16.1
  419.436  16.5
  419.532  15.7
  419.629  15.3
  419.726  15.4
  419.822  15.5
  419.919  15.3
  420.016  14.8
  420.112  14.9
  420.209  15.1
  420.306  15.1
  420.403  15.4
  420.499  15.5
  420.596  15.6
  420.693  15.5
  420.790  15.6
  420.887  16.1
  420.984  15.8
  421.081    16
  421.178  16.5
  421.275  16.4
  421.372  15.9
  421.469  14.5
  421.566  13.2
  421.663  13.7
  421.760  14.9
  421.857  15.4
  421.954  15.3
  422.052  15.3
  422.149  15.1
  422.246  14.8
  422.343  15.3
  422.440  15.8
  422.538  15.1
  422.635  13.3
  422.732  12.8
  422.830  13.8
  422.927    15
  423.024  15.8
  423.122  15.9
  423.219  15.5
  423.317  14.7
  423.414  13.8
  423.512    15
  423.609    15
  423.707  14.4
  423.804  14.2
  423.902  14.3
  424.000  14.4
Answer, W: 0.23 nm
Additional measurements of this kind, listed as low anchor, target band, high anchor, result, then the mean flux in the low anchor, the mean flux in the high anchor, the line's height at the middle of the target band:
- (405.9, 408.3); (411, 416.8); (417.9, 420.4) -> -0.216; 15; 15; 15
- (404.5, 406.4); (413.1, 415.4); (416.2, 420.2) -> -0.016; 15.6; 15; 15.2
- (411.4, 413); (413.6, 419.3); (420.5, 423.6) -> 0.119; 16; 15.1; 15.6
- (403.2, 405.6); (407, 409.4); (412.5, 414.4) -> 0.043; 15.5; 15.1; 15.3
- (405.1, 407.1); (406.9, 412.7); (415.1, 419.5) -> 0.392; 15.6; 15.3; 15.5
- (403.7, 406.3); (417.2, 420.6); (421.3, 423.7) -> 0.005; 15.7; 14.8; 15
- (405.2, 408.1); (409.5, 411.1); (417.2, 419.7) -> 0.318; 15.3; 14.8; 15.2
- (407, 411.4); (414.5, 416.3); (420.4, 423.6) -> -0.188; 14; 15.1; 14.5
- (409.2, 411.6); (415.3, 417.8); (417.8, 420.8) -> -0.179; 13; 15.1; 14.4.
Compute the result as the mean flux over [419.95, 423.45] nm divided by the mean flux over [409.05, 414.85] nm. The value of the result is 1.05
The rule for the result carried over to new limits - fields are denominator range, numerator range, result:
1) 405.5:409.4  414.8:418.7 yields 1.01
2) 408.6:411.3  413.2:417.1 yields 1.17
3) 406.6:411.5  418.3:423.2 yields 1.07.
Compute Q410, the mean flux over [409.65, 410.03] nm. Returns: 11.8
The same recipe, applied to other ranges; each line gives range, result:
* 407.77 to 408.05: 14.7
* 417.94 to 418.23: 15.6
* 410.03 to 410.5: 8.97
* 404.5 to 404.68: 14.3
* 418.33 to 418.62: 14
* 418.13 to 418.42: 15.6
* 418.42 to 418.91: 13.6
